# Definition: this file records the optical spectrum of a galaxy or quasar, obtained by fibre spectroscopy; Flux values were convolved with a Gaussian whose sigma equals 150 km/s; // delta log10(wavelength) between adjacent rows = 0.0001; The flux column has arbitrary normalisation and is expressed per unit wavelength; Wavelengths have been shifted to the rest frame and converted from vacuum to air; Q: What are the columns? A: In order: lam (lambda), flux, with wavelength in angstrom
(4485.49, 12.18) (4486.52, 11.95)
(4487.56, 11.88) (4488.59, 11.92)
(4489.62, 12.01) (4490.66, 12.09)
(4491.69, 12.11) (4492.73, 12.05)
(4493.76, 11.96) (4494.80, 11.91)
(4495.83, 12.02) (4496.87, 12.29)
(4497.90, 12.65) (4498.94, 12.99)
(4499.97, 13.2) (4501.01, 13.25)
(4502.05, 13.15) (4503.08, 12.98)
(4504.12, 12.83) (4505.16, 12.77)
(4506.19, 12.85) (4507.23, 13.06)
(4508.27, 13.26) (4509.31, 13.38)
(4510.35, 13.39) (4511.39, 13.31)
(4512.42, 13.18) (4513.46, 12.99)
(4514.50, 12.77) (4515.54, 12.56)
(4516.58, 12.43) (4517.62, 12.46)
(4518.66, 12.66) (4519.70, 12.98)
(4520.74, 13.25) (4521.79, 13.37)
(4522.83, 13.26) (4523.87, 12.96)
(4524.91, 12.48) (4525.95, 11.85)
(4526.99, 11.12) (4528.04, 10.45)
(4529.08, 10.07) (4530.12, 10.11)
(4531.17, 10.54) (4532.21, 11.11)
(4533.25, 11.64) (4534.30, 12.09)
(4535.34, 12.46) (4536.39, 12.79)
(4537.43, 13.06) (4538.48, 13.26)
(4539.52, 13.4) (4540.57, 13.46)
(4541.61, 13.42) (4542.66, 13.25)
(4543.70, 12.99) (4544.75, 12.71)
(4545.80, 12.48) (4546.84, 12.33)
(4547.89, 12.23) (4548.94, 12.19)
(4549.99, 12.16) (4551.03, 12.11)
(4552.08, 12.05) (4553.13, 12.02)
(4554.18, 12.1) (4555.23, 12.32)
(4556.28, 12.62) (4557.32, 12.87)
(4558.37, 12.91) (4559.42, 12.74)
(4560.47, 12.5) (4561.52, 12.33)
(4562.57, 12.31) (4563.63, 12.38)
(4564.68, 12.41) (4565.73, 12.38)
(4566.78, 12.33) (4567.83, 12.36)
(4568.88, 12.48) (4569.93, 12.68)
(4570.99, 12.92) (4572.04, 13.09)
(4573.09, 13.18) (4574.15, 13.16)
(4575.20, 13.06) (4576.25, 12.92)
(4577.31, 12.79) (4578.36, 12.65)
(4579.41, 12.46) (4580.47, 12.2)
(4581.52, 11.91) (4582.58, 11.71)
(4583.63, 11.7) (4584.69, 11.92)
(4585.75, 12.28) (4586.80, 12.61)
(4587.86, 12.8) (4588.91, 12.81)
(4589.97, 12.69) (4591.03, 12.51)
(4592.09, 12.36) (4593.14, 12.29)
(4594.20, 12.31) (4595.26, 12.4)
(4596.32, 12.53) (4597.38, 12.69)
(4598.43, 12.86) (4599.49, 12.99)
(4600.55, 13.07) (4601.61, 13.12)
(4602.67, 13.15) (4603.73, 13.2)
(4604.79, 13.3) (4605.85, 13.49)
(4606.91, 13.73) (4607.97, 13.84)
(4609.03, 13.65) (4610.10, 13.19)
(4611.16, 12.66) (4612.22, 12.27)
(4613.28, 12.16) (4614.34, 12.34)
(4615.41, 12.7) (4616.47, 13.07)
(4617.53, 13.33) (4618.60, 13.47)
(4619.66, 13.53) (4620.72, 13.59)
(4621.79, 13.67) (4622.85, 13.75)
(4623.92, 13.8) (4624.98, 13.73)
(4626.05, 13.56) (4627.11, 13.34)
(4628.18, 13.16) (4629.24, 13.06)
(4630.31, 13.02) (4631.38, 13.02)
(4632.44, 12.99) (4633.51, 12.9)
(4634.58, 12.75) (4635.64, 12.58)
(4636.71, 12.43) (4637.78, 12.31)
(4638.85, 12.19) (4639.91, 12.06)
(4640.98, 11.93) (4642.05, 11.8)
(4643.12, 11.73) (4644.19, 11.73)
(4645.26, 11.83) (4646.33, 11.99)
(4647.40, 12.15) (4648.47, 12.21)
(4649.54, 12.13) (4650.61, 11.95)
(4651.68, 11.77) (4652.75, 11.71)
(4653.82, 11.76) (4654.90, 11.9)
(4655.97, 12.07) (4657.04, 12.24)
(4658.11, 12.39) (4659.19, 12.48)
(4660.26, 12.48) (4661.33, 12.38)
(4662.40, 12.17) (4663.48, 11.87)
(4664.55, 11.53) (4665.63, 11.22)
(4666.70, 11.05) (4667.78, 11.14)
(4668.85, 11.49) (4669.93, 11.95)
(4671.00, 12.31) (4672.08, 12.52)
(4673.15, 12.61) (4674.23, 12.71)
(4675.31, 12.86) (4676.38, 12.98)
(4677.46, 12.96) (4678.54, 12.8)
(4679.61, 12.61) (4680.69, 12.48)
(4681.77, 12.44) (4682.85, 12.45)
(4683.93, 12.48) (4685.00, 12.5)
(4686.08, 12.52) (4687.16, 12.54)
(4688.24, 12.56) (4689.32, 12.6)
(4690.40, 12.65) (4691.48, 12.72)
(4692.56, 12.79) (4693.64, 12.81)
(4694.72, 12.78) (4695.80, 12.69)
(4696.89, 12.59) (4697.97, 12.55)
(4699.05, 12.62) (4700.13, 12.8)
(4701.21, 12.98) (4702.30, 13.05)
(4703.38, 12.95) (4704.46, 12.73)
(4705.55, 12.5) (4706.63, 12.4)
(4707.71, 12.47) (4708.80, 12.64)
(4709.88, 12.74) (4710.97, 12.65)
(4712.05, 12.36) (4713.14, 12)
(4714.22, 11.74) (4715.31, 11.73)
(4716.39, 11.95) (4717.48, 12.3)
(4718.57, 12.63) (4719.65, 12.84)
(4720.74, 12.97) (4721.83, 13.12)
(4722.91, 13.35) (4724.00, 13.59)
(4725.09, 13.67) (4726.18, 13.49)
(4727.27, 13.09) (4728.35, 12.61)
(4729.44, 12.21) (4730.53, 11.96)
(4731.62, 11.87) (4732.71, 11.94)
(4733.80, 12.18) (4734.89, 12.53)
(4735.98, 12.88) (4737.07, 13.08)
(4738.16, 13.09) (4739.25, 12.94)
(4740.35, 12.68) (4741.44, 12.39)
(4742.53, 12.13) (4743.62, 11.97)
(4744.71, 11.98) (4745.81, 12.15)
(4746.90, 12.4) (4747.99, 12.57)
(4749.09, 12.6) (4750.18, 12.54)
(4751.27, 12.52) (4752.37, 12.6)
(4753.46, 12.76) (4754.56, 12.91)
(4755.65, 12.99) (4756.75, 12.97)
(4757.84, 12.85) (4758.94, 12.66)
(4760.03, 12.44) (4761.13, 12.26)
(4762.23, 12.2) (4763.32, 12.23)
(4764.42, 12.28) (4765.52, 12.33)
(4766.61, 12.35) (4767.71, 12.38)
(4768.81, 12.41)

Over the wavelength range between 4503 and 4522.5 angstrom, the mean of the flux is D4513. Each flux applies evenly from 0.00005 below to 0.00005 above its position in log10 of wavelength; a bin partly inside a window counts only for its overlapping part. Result 13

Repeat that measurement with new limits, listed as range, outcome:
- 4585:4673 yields 12.6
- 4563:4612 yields 12.7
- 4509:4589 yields 12.5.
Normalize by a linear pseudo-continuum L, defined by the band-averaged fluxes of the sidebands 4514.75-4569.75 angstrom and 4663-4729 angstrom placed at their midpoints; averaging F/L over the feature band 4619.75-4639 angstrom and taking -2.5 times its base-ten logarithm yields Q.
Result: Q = -0.06 mag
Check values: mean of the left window 12.4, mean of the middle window 13.1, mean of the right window 12.5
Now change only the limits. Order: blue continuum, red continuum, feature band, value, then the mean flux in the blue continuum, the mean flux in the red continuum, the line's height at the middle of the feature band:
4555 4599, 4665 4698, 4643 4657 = 0.05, 12.5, 12.4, 12.5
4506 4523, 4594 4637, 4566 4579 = 0.02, 13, 13.1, 13.1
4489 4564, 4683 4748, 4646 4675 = 0.05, 12.5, 12.6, 12.6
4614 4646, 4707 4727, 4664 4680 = 0.05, 12.8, 12.7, 12.8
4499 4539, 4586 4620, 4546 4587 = 0.02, 12.5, 12.9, 12.7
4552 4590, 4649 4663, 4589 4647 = -0.05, 12.5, 12.1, 12.3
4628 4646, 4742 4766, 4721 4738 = -0.03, 12.4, 12.5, 12.5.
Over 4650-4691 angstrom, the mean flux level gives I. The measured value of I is 12.2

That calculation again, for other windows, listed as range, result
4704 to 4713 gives 12.5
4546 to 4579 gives 12.5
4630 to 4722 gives 12.4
